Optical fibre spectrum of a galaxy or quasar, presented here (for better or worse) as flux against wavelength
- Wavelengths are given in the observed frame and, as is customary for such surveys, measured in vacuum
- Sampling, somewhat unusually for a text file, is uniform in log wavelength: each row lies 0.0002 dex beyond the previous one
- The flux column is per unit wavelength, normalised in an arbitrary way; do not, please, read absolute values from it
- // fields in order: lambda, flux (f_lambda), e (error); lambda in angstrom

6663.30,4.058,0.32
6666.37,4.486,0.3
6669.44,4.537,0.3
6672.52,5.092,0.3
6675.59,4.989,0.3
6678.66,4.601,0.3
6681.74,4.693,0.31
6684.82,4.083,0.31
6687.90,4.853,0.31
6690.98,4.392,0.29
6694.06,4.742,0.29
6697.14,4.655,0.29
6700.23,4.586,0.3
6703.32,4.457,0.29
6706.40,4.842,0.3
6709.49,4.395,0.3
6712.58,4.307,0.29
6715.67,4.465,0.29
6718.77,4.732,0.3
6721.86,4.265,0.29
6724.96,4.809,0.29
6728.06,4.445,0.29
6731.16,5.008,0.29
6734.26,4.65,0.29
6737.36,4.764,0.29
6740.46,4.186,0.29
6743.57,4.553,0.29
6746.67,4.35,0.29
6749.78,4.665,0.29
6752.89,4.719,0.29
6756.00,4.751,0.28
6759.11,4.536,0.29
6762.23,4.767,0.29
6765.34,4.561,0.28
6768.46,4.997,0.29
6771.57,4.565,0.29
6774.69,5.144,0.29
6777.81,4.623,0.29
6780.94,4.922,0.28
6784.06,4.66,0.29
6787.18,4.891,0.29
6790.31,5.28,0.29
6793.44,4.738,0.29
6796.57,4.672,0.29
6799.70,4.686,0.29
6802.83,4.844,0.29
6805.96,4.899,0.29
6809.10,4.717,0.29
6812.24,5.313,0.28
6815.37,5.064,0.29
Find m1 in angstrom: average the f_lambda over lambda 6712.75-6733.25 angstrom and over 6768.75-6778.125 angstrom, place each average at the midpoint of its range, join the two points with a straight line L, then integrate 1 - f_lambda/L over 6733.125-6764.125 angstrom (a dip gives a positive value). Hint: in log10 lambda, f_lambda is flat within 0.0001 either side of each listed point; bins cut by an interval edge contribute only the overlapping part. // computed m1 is 0.8 angstrom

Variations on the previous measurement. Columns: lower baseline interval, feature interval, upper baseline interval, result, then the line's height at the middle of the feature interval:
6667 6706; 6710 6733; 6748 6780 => 0.6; 4.68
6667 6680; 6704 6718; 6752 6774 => 0.7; 4.76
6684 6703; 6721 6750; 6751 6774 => 0.5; 4.66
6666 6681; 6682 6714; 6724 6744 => 1.1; 4.71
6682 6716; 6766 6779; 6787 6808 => -0.1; 4.77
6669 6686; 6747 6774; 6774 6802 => 0.6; 4.8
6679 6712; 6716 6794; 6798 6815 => 0.8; 4.75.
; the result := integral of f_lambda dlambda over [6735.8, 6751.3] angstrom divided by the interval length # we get 4.5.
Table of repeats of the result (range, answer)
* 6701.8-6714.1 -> 4.5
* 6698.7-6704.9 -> 4.53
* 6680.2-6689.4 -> 4.54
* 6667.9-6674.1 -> 4.81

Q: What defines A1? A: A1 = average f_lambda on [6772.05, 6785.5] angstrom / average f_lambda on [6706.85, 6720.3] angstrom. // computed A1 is 1.07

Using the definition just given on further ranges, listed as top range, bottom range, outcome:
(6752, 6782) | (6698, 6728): 1.05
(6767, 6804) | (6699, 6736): 1.06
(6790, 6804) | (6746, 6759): 1.04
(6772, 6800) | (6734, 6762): 1.06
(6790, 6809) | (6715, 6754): 1.05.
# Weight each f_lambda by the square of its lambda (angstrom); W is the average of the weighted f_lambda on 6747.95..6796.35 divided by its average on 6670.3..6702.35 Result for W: 1.05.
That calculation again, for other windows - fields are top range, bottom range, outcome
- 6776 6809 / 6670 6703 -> 1.07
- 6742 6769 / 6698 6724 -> 1.04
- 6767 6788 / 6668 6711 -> 1.07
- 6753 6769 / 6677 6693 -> 1.06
